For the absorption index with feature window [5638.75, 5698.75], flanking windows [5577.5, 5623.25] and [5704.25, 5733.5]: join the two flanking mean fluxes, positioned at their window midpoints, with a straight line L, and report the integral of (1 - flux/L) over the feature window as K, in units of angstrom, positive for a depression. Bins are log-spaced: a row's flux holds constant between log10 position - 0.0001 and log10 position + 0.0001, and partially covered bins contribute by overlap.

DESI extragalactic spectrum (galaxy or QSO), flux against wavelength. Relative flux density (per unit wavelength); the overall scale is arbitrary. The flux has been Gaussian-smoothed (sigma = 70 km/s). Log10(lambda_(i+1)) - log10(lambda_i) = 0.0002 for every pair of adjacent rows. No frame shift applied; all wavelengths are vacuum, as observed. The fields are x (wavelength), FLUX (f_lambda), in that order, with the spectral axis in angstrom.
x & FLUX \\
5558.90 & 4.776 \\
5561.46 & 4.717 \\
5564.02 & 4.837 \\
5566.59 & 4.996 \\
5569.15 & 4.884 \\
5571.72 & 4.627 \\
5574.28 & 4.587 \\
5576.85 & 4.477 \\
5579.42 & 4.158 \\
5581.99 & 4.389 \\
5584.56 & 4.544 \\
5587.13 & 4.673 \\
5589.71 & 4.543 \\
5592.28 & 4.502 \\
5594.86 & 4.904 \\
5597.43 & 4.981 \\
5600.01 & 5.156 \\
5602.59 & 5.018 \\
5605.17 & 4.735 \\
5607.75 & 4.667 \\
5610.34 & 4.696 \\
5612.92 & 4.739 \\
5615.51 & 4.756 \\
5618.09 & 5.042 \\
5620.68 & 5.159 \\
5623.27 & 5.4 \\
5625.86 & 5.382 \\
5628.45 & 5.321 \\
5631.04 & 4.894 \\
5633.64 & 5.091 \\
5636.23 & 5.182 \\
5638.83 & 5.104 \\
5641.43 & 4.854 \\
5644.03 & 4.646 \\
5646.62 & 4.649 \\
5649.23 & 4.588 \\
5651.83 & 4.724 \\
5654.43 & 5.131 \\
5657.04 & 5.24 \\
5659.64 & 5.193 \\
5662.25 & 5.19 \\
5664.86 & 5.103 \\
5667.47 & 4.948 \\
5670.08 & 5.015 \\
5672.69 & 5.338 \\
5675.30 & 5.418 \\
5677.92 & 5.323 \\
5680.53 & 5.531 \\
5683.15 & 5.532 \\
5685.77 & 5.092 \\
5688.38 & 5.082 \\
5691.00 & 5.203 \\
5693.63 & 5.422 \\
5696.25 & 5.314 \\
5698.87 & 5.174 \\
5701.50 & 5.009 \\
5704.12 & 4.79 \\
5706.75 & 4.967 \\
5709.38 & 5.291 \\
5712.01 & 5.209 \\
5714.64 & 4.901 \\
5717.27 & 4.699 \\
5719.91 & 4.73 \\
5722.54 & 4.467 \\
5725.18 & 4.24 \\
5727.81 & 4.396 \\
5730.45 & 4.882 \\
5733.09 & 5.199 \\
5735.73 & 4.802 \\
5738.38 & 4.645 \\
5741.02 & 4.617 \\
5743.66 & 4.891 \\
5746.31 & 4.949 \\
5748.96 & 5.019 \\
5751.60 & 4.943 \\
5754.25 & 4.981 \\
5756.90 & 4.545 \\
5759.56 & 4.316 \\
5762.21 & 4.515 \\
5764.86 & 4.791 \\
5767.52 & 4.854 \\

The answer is -4.2 angstrom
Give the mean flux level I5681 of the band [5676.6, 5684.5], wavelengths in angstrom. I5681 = 5.46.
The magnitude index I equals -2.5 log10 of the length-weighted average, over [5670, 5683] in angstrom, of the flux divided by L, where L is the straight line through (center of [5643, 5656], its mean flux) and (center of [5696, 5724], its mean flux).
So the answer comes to -0.11 mag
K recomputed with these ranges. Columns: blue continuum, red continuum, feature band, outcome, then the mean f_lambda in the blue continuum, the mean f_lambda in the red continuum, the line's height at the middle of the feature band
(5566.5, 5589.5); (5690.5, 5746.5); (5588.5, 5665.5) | -4.4 angstrom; 4.57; 4.89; 4.68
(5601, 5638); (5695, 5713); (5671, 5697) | -1.2 angstrom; 5.01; 5.11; 5.08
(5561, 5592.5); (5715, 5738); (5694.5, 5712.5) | -1.7 angstrom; 4.61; 4.68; 4.67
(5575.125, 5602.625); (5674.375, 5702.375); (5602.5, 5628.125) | -0.8 angstrom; 4.65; 5.28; 4.82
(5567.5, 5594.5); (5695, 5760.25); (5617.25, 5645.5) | -2.7 angstrom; 4.56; 4.84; 4.66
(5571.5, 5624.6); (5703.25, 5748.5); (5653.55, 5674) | -1.6 angstrom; 4.75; 4.81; 4.78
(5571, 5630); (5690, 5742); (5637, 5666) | -0.6 angstrom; 4.81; 4.9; 4.85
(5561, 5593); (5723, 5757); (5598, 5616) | -0.7 angstrom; 4.61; 4.78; 4.64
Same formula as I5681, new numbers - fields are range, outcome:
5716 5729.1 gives 4.51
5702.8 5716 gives 5.03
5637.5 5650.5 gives 4.77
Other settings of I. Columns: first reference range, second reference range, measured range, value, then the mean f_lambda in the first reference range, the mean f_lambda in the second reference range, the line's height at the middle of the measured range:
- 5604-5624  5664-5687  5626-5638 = -0.03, 4.89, 5.26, 5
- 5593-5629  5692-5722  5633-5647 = 0.01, 4.98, 5.03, 5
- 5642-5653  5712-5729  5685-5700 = -0.13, 4.66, 4.62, 4.64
